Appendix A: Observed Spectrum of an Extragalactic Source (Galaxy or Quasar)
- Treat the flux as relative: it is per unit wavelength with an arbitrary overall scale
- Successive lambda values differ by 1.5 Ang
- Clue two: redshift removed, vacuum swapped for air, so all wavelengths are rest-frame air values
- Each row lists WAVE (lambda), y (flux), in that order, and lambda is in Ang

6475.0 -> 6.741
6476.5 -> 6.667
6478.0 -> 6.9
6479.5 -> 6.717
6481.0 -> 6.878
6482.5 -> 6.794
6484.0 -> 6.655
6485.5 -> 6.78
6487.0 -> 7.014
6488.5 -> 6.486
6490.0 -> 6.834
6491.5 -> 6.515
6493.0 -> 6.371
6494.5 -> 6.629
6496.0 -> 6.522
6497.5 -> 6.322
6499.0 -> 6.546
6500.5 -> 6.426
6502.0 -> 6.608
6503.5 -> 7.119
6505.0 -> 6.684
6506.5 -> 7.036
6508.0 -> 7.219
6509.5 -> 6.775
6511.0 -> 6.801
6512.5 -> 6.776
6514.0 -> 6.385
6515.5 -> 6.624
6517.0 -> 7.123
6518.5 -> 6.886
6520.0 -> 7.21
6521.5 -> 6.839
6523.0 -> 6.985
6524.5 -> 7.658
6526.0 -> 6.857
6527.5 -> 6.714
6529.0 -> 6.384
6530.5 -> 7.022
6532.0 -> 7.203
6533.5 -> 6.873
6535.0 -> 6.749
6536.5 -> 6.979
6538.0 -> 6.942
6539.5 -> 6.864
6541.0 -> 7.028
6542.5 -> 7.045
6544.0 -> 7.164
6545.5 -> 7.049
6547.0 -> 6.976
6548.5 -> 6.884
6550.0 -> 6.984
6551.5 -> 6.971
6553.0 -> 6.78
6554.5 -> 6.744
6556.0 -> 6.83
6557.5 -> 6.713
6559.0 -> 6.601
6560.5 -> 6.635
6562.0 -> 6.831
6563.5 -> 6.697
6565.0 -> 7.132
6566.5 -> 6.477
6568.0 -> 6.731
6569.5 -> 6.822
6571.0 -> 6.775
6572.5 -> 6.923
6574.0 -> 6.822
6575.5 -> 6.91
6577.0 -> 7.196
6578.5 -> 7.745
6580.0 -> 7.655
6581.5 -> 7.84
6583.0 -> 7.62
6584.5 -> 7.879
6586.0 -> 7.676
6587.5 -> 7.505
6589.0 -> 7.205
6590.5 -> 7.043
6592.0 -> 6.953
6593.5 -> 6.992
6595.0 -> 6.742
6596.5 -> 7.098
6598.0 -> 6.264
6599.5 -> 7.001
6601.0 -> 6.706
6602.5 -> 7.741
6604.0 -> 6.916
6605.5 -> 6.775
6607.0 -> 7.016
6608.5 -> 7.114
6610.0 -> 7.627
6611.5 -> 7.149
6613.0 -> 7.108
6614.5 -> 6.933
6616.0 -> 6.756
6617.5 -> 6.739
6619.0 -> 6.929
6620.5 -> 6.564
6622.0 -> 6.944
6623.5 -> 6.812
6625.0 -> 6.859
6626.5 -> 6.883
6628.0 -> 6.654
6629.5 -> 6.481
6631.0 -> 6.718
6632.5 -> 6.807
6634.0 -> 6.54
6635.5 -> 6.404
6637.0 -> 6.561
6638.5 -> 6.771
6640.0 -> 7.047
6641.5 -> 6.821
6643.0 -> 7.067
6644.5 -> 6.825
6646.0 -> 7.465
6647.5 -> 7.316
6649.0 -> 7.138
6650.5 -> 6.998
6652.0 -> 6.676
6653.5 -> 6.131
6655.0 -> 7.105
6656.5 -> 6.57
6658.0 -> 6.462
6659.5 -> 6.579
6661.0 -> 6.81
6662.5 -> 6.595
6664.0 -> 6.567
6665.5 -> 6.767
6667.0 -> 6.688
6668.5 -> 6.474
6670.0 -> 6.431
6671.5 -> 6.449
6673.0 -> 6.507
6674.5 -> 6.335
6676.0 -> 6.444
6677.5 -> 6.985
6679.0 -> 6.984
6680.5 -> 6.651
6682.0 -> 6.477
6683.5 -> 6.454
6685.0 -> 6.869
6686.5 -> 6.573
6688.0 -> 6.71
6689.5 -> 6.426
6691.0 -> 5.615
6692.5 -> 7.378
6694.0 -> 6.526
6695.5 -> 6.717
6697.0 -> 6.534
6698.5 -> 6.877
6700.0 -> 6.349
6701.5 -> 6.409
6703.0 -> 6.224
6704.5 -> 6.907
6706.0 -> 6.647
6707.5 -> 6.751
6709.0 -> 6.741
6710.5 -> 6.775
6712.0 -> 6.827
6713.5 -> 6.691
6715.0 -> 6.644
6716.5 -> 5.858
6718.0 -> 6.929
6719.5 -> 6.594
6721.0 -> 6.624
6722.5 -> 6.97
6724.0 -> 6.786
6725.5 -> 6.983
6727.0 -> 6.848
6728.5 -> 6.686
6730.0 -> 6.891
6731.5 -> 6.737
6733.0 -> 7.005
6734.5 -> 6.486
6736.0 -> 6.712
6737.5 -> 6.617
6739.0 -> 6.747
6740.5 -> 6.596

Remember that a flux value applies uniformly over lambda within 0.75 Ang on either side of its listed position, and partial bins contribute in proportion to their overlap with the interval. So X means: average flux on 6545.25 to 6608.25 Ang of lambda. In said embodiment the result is 7.02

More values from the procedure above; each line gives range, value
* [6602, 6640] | 6.87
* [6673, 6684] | 6.61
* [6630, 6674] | 6.73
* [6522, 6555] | 6.95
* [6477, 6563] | 6.82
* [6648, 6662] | 6.73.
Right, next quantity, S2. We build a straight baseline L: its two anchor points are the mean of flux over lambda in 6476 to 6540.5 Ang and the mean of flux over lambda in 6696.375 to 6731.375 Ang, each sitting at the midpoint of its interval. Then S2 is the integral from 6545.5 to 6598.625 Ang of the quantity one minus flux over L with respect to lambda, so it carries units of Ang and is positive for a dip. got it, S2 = -2.0 Ang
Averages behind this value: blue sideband 6.8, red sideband 6.68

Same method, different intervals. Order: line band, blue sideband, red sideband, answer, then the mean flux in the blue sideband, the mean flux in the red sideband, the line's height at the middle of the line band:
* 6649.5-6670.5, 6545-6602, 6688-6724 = 0.4 Ang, 7.01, 6.62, 6.75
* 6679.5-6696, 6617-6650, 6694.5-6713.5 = 0.3 Ang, 6.84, 6.65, 6.69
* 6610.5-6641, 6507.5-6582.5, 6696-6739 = 0.1 Ang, 6.94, 6.68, 6.82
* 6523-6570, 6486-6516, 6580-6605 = 0.4 Ang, 6.69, 7.21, 6.95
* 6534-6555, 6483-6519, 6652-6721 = -0.8 Ang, 6.71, 6.6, 6.69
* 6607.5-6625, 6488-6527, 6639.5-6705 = -0.7 Ang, 6.78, 6.68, 6.71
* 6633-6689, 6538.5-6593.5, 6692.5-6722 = 0.5 Ang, 7.05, 6.63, 6.77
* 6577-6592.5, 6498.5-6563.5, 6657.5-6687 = -1.7 Ang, 6.87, 6.61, 6.77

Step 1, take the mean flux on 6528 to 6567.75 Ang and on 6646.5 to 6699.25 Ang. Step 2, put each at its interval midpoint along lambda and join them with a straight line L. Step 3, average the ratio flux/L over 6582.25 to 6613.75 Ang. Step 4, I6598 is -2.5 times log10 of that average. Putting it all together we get -0.06 mag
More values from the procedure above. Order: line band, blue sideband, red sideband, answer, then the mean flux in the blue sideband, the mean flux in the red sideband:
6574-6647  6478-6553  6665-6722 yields -0.05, 6.83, 6.6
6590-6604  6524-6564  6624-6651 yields -0.01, 6.89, 6.85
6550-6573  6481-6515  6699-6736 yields -0.01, 6.7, 6.68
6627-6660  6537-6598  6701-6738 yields 0.01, 7.03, 6.7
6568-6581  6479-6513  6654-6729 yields -0.07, 6.72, 6.63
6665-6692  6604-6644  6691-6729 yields 0.03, 6.85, 6.67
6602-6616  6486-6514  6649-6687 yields -0.07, 6.7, 6.63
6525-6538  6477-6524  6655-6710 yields -0.02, 6.76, 6.6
